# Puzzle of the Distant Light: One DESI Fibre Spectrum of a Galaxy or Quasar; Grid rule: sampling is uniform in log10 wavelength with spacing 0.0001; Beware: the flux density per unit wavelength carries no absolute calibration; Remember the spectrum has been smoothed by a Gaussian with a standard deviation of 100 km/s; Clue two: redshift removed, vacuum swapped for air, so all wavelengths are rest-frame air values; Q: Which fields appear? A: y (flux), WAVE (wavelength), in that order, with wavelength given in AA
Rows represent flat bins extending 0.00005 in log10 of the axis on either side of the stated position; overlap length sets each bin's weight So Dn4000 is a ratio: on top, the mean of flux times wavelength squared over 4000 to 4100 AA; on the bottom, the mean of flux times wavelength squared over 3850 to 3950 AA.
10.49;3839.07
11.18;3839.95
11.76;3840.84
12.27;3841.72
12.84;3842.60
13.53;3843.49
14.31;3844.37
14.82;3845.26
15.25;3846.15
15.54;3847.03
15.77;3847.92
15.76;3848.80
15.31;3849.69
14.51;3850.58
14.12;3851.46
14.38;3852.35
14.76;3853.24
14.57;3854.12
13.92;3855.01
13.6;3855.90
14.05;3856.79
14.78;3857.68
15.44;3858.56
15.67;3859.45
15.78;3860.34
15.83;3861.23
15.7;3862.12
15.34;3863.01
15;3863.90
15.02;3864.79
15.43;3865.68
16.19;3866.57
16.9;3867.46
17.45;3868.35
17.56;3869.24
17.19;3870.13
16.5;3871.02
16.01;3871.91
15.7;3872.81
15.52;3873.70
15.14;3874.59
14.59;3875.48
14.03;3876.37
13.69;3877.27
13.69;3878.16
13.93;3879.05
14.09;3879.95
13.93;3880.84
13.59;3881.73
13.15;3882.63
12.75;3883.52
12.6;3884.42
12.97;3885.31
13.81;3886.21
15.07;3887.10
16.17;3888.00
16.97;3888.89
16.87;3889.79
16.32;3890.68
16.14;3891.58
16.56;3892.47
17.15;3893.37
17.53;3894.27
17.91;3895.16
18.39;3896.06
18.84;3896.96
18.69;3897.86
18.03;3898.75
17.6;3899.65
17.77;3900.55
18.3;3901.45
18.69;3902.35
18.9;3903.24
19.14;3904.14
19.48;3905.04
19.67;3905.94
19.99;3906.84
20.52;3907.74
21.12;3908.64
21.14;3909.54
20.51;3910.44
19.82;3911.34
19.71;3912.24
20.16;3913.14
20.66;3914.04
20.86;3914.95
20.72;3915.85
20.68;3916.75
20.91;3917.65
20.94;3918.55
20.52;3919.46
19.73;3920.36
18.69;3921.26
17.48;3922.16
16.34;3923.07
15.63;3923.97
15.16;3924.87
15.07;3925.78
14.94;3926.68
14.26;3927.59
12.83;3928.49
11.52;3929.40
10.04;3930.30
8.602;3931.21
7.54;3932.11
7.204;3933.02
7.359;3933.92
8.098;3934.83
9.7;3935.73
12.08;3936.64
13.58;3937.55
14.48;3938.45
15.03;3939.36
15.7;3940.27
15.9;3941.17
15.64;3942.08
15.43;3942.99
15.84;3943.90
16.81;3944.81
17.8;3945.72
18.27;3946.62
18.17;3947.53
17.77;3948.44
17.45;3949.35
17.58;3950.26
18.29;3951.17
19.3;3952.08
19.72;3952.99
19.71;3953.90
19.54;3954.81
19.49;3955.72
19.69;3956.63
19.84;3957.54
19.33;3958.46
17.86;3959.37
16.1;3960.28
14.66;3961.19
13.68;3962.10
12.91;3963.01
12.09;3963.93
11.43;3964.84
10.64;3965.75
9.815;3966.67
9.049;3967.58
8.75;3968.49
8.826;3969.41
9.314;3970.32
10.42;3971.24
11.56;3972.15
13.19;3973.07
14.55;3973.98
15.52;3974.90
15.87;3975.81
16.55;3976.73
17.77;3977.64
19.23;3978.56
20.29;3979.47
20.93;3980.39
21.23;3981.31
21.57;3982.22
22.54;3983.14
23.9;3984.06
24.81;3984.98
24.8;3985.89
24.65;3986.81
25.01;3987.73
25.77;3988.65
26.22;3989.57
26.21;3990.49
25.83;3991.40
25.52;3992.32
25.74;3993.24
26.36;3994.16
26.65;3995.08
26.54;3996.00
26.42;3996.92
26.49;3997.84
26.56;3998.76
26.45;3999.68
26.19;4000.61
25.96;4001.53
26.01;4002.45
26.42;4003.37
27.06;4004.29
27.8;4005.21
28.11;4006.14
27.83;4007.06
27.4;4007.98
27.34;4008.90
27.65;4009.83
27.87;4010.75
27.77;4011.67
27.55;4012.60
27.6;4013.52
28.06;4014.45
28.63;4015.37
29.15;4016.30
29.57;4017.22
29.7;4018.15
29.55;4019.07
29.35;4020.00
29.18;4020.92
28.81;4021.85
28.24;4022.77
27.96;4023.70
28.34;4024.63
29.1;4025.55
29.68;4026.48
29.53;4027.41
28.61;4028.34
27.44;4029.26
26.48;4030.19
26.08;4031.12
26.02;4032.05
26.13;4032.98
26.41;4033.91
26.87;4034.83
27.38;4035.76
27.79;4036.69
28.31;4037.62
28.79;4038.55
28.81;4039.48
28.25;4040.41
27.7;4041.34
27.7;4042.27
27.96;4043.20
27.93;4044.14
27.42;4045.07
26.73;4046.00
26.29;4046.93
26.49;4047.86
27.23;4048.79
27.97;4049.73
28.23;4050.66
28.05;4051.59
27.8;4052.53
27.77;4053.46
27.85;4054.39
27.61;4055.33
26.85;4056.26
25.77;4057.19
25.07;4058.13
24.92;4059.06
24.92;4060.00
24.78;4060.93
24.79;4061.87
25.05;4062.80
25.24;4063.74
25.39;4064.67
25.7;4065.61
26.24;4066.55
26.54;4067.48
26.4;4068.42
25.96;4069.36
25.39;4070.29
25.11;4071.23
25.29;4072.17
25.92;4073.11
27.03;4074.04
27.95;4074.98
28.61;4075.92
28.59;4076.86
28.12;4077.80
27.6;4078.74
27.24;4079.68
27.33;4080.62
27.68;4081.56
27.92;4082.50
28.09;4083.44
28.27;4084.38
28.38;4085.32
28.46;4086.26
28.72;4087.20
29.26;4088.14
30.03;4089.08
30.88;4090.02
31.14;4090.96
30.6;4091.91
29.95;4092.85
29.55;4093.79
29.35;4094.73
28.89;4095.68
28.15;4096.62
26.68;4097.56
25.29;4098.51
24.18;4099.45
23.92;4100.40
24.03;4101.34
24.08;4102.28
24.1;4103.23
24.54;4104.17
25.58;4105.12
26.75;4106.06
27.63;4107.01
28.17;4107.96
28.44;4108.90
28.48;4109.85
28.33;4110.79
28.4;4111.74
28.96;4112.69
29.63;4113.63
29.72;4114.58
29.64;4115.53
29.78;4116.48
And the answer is 1.85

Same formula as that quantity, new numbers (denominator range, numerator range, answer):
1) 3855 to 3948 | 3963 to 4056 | 1.61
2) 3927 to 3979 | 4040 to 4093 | 2.01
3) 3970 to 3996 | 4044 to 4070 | 1.31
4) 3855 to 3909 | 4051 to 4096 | 1.86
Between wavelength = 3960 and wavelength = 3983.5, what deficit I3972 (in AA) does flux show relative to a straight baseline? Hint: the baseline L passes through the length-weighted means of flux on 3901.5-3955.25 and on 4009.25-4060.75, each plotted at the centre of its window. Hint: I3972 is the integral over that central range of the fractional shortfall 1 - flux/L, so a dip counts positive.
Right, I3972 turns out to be 7.5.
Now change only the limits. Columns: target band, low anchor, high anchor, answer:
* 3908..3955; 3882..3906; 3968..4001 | 5.4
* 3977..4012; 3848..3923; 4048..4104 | -3.9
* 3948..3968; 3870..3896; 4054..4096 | 3.7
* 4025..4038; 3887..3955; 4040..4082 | -1.5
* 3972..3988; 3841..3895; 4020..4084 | 1.9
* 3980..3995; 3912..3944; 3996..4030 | -0.2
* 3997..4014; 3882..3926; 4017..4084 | -1.9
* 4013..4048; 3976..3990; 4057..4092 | -4.7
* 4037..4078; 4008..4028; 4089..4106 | 1.6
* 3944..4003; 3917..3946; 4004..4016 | 6.3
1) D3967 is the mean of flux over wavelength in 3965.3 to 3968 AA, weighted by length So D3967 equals 9.83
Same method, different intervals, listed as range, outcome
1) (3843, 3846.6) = 14.4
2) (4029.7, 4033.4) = 26.1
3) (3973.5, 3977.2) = 15.6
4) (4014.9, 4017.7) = 29.1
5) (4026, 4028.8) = 29.2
